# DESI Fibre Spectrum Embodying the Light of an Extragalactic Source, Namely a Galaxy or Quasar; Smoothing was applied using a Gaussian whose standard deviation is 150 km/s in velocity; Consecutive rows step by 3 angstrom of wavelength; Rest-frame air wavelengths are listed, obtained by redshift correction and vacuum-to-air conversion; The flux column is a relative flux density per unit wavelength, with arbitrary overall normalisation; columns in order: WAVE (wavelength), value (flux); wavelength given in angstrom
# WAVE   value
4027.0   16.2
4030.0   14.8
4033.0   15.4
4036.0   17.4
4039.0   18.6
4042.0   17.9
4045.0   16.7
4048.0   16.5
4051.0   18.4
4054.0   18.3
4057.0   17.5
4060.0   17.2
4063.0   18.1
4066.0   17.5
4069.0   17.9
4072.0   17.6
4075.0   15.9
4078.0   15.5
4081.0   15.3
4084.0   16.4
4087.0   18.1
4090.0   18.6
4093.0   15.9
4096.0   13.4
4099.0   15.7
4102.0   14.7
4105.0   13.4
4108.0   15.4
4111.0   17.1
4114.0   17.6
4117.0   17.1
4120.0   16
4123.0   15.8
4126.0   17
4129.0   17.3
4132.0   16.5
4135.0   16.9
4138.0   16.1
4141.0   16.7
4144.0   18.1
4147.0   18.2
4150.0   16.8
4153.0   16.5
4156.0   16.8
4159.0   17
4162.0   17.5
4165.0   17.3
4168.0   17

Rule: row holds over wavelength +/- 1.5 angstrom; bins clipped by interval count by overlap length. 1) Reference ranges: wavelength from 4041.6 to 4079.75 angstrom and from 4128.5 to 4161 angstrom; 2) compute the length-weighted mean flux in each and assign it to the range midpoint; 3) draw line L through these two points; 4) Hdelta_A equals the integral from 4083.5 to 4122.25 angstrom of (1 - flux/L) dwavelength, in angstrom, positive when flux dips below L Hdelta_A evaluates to 2.3 angstrom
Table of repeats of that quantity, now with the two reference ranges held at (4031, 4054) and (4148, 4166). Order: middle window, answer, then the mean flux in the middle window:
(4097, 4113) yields 1.7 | 15.3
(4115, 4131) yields 0.4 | 16.7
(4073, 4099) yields 1.6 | 16.1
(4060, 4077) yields -0.1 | 17.3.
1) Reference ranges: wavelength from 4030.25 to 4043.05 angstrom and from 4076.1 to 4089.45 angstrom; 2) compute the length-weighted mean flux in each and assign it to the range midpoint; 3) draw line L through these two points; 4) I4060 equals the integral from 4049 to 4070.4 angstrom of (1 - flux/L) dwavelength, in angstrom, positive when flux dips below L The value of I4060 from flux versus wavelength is -1.3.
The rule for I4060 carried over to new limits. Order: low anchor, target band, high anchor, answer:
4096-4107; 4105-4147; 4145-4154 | -2.09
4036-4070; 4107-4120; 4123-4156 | 0.30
